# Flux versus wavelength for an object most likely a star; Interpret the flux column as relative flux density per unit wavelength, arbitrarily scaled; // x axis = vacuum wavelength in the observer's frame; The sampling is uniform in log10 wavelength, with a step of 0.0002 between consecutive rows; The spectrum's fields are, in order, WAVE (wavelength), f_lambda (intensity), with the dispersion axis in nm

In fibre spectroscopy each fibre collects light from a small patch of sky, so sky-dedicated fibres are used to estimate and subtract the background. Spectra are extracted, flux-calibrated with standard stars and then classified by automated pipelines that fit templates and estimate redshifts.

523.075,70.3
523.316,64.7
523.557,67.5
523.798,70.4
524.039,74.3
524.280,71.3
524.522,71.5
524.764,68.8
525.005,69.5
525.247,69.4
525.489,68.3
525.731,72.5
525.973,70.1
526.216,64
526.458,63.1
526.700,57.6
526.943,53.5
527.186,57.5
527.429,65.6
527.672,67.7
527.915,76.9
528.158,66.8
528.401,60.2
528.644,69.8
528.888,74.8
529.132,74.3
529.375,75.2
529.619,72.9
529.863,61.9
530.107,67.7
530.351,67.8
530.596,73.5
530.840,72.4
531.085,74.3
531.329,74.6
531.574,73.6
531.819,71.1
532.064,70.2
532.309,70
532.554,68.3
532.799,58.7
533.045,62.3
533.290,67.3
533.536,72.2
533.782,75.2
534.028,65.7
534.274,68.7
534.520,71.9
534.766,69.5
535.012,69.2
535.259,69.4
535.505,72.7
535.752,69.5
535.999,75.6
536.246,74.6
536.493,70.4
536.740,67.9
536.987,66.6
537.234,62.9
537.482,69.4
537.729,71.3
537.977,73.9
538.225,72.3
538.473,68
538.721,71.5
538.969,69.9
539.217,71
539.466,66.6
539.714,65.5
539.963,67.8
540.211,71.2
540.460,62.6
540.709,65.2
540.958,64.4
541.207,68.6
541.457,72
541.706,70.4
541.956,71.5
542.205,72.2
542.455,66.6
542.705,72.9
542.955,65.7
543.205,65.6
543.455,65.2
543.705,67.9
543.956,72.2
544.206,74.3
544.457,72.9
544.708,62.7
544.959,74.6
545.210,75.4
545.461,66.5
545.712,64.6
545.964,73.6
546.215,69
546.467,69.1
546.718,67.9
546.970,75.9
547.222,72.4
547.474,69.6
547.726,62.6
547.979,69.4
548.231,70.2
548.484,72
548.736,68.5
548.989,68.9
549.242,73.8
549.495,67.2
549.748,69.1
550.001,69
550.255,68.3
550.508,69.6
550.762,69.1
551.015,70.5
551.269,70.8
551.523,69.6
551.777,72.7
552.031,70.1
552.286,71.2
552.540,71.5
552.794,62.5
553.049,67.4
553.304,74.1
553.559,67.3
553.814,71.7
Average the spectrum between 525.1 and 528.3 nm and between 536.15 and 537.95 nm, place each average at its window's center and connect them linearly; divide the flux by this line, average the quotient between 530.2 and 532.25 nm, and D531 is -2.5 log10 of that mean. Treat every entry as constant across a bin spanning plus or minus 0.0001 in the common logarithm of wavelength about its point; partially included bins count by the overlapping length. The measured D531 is -0.08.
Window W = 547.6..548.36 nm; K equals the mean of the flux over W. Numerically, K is 67.4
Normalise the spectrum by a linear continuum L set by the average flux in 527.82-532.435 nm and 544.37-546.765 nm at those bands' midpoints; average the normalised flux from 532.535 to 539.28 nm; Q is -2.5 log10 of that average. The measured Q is 0.014 mag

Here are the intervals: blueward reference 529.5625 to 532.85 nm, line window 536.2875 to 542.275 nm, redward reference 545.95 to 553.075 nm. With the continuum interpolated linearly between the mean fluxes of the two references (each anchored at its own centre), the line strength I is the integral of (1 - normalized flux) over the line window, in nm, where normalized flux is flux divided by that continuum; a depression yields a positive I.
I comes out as 0.08 nm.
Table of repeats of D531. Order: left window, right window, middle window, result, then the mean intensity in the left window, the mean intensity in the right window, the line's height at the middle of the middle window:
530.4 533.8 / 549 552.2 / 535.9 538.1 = -0.003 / 70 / 69.9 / 70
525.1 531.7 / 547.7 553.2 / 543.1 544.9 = 0.003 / 68.4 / 69.4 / 69.1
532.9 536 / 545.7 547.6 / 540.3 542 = 0.039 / 69.6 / 70.6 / 70.2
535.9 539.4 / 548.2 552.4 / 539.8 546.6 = 0.017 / 70.3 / 70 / 70.2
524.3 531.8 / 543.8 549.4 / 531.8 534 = 0.014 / 68.6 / 70.2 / 69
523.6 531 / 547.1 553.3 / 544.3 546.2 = -0.012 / 68.3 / 69.5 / 69.3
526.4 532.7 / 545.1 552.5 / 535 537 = -0.030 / 68.5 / 69.9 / 69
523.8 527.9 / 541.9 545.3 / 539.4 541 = 0.049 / 66.9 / 69.9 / 69.3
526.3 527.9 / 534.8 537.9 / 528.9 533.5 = -0.072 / 62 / 70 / 65.5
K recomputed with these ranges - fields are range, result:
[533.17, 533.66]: 69.7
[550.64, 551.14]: 69.9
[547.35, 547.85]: 66.1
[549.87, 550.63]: 69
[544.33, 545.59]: 70.4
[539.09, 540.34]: 68.4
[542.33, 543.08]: 68.4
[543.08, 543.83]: 66.3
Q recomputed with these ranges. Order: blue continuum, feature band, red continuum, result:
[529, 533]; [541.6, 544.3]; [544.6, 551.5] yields 0.01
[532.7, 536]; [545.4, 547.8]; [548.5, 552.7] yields 0.01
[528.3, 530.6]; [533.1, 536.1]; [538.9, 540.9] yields -0.03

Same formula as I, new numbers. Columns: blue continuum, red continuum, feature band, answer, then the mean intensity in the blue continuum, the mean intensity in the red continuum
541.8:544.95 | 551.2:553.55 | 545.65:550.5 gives 0.000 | 69.4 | 69.8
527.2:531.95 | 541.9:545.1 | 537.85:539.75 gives -0.006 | 70.3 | 69.6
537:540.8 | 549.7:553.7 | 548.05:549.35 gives -0.023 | 68.6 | 69.6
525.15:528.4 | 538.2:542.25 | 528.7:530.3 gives -0.118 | 65.4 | 68.7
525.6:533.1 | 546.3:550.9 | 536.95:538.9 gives -0.025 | 68.1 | 69.6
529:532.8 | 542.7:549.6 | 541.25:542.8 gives -0.019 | 70.8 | 69.6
